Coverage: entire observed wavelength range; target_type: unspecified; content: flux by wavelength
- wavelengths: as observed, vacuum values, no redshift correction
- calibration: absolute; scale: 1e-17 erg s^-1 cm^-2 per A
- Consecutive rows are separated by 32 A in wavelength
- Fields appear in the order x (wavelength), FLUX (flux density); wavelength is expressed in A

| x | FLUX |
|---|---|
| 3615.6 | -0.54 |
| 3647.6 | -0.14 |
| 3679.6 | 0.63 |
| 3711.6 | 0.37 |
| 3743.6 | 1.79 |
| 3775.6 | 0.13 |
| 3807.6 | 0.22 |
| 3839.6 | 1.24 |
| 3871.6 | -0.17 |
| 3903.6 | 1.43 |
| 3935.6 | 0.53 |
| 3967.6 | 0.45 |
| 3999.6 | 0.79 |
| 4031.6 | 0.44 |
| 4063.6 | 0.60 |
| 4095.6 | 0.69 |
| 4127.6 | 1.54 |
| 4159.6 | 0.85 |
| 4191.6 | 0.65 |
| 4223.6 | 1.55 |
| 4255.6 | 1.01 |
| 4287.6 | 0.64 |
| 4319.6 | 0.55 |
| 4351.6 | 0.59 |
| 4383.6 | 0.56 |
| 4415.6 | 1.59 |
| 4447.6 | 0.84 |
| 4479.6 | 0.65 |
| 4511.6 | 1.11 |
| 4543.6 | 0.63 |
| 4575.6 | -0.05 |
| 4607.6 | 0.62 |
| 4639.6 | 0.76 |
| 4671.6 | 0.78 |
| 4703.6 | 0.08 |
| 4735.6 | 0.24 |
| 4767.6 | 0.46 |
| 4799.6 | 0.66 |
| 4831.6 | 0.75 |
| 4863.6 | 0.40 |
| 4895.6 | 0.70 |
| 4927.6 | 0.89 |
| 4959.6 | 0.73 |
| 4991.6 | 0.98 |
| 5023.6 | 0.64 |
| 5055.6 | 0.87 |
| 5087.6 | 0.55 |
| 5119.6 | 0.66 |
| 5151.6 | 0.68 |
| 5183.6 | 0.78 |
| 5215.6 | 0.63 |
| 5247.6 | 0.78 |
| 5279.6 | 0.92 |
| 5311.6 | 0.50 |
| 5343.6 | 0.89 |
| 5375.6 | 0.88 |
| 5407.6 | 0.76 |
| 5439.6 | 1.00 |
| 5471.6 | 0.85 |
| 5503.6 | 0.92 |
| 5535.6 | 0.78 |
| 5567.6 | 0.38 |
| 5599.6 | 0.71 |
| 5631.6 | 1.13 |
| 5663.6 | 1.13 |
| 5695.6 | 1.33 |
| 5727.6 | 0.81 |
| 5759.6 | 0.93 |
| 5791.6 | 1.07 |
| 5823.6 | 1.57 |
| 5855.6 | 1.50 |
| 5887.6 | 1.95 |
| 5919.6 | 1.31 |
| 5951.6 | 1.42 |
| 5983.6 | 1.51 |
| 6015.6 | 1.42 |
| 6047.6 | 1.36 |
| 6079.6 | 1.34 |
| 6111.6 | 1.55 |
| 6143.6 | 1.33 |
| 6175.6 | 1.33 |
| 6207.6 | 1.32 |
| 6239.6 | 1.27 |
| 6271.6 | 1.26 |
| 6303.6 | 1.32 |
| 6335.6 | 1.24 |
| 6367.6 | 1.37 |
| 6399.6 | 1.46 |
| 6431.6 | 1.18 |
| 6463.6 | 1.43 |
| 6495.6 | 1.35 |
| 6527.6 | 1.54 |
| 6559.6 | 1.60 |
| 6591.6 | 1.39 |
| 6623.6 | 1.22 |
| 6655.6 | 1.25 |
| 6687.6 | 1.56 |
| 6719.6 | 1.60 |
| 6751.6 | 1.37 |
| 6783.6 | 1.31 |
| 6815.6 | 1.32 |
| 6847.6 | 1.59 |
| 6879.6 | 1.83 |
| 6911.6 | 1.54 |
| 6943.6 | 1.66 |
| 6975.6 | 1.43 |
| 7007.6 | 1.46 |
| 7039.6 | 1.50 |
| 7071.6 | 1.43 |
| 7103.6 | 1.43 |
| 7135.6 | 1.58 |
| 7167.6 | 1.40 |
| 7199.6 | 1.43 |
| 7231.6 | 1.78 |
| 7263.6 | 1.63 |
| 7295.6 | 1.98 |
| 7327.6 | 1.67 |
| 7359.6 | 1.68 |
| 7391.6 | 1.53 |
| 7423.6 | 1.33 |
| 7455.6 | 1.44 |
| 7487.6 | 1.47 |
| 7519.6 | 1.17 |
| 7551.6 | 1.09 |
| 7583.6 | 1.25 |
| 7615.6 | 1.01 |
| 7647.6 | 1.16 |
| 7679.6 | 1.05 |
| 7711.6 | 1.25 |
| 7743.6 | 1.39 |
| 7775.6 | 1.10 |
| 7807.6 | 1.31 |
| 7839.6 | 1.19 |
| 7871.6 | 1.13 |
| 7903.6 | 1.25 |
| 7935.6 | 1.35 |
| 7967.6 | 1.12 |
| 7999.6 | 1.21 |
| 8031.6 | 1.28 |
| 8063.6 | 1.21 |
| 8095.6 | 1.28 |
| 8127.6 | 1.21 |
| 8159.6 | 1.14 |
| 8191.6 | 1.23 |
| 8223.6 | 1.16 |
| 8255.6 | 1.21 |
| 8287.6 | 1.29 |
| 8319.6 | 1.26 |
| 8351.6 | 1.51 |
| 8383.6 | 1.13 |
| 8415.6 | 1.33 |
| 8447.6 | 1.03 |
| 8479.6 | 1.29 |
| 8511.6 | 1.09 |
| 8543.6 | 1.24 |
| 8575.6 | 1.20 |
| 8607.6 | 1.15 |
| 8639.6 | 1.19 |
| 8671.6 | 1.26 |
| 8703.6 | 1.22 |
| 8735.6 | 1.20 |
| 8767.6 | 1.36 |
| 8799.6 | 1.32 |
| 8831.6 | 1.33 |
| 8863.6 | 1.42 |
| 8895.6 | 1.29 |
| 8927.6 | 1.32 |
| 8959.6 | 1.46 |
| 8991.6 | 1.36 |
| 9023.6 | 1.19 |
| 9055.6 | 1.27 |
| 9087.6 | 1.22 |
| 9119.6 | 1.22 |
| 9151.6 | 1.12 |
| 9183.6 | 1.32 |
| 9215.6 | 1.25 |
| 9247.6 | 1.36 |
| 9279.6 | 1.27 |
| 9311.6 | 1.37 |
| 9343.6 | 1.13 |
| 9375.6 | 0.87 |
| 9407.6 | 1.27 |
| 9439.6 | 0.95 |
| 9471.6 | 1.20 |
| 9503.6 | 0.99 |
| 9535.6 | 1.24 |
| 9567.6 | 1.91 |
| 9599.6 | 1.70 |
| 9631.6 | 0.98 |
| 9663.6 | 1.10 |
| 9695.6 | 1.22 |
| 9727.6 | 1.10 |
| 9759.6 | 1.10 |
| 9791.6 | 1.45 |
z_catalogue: 0.458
